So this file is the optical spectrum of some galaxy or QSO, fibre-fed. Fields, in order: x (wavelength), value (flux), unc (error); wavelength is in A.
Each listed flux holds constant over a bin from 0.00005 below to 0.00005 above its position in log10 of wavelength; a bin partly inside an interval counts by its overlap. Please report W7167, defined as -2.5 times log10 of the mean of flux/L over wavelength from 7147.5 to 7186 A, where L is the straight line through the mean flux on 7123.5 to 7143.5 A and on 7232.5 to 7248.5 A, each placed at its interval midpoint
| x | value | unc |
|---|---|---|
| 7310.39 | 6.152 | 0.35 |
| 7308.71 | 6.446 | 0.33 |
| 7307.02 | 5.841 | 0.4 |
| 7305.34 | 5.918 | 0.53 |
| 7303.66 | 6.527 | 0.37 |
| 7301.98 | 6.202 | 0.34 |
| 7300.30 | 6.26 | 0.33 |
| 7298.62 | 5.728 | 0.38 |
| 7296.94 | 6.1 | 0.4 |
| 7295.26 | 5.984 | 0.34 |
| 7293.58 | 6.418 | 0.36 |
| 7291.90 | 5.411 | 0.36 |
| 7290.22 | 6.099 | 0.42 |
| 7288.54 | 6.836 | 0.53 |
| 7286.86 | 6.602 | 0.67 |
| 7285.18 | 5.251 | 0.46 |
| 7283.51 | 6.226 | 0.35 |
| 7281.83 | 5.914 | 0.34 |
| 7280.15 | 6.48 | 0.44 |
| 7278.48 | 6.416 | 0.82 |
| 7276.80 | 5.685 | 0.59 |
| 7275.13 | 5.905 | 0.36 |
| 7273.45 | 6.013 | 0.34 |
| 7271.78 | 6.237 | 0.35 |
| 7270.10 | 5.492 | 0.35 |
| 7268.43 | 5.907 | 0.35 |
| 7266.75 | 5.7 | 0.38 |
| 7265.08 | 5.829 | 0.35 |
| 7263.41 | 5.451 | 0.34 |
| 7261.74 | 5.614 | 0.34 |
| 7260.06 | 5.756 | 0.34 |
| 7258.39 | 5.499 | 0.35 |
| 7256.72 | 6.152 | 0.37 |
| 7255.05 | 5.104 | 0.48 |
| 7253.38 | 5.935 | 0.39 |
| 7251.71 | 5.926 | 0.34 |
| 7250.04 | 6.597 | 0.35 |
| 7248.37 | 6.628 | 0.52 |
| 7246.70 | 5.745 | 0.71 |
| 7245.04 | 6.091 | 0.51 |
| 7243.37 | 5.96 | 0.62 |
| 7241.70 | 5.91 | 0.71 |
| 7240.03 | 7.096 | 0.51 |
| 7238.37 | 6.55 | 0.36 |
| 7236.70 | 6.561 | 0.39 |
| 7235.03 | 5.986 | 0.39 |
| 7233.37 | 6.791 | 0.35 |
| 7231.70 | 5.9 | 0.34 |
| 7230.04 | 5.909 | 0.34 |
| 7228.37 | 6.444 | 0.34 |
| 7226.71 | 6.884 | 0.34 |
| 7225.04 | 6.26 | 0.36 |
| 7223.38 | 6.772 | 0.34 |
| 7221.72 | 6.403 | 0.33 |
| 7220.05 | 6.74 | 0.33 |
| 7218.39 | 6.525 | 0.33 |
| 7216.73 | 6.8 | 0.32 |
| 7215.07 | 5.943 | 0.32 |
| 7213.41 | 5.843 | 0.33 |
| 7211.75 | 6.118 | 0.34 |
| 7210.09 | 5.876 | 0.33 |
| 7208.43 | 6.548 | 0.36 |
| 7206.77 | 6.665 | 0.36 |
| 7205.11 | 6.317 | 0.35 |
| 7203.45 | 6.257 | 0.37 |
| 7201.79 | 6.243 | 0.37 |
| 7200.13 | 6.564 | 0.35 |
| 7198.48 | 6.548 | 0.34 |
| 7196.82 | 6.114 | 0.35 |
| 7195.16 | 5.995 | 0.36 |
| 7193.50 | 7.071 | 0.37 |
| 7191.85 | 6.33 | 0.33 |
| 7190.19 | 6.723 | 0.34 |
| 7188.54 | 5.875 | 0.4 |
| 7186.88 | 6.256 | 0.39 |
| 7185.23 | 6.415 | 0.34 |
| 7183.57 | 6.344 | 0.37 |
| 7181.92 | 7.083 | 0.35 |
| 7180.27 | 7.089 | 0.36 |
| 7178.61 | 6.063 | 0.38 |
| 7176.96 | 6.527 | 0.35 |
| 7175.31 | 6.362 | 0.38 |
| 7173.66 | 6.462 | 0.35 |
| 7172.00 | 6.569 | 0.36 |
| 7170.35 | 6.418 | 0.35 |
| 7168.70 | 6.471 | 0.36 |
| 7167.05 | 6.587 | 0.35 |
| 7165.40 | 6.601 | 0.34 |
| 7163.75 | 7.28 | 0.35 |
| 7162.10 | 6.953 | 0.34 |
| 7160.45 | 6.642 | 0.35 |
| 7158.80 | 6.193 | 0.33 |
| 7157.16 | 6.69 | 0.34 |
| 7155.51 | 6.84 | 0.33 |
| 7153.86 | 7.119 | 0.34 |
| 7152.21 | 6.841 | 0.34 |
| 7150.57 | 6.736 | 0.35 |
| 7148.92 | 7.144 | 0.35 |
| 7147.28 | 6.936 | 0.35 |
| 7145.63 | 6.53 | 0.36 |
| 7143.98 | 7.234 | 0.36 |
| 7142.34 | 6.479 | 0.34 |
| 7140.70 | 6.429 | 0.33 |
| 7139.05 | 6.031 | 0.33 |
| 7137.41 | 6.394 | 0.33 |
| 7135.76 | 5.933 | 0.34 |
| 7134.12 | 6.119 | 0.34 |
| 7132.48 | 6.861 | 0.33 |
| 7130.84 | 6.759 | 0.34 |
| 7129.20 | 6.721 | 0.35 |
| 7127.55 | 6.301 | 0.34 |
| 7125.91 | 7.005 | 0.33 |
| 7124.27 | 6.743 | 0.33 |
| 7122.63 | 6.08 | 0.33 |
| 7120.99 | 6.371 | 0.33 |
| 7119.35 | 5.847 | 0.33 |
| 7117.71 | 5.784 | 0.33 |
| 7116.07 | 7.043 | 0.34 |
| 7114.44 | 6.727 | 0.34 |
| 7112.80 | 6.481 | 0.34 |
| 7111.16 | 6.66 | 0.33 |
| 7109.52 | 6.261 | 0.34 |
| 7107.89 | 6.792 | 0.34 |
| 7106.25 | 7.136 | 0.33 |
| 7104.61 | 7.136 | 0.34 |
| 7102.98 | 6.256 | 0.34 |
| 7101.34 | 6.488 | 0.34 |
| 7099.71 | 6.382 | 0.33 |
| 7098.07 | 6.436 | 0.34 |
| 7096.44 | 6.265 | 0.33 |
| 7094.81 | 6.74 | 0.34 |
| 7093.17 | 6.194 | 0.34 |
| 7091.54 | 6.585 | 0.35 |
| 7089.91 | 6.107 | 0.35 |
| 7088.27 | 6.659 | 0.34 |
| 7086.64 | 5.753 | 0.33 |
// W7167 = -0.039 mag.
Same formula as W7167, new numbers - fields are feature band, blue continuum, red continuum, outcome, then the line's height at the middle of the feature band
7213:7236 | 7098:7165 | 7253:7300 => -0.04 mag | 6.17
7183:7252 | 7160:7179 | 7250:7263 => -0.04 mag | 6.13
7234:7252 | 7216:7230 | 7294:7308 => 0.02 mag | 6.44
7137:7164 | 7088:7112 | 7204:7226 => -0.04 mag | 6.46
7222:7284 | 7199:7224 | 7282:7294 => 0.02 mag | 6.22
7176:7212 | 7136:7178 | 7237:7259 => 0.00 mag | 6.43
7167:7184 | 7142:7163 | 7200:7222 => 0.01 mag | 6.62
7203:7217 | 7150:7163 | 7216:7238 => 0.05 mag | 6.53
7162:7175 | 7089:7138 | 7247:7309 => -0.05 mag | 6.32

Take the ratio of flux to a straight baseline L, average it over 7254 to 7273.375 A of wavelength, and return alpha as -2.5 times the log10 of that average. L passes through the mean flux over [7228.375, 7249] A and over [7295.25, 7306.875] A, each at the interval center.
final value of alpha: 0.09 mag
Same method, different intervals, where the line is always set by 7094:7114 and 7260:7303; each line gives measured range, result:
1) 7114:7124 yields 0.04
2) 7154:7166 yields -0.06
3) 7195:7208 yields -0.02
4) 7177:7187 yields -0.04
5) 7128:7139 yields 0.01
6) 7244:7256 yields 0.02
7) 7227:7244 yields -0.03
